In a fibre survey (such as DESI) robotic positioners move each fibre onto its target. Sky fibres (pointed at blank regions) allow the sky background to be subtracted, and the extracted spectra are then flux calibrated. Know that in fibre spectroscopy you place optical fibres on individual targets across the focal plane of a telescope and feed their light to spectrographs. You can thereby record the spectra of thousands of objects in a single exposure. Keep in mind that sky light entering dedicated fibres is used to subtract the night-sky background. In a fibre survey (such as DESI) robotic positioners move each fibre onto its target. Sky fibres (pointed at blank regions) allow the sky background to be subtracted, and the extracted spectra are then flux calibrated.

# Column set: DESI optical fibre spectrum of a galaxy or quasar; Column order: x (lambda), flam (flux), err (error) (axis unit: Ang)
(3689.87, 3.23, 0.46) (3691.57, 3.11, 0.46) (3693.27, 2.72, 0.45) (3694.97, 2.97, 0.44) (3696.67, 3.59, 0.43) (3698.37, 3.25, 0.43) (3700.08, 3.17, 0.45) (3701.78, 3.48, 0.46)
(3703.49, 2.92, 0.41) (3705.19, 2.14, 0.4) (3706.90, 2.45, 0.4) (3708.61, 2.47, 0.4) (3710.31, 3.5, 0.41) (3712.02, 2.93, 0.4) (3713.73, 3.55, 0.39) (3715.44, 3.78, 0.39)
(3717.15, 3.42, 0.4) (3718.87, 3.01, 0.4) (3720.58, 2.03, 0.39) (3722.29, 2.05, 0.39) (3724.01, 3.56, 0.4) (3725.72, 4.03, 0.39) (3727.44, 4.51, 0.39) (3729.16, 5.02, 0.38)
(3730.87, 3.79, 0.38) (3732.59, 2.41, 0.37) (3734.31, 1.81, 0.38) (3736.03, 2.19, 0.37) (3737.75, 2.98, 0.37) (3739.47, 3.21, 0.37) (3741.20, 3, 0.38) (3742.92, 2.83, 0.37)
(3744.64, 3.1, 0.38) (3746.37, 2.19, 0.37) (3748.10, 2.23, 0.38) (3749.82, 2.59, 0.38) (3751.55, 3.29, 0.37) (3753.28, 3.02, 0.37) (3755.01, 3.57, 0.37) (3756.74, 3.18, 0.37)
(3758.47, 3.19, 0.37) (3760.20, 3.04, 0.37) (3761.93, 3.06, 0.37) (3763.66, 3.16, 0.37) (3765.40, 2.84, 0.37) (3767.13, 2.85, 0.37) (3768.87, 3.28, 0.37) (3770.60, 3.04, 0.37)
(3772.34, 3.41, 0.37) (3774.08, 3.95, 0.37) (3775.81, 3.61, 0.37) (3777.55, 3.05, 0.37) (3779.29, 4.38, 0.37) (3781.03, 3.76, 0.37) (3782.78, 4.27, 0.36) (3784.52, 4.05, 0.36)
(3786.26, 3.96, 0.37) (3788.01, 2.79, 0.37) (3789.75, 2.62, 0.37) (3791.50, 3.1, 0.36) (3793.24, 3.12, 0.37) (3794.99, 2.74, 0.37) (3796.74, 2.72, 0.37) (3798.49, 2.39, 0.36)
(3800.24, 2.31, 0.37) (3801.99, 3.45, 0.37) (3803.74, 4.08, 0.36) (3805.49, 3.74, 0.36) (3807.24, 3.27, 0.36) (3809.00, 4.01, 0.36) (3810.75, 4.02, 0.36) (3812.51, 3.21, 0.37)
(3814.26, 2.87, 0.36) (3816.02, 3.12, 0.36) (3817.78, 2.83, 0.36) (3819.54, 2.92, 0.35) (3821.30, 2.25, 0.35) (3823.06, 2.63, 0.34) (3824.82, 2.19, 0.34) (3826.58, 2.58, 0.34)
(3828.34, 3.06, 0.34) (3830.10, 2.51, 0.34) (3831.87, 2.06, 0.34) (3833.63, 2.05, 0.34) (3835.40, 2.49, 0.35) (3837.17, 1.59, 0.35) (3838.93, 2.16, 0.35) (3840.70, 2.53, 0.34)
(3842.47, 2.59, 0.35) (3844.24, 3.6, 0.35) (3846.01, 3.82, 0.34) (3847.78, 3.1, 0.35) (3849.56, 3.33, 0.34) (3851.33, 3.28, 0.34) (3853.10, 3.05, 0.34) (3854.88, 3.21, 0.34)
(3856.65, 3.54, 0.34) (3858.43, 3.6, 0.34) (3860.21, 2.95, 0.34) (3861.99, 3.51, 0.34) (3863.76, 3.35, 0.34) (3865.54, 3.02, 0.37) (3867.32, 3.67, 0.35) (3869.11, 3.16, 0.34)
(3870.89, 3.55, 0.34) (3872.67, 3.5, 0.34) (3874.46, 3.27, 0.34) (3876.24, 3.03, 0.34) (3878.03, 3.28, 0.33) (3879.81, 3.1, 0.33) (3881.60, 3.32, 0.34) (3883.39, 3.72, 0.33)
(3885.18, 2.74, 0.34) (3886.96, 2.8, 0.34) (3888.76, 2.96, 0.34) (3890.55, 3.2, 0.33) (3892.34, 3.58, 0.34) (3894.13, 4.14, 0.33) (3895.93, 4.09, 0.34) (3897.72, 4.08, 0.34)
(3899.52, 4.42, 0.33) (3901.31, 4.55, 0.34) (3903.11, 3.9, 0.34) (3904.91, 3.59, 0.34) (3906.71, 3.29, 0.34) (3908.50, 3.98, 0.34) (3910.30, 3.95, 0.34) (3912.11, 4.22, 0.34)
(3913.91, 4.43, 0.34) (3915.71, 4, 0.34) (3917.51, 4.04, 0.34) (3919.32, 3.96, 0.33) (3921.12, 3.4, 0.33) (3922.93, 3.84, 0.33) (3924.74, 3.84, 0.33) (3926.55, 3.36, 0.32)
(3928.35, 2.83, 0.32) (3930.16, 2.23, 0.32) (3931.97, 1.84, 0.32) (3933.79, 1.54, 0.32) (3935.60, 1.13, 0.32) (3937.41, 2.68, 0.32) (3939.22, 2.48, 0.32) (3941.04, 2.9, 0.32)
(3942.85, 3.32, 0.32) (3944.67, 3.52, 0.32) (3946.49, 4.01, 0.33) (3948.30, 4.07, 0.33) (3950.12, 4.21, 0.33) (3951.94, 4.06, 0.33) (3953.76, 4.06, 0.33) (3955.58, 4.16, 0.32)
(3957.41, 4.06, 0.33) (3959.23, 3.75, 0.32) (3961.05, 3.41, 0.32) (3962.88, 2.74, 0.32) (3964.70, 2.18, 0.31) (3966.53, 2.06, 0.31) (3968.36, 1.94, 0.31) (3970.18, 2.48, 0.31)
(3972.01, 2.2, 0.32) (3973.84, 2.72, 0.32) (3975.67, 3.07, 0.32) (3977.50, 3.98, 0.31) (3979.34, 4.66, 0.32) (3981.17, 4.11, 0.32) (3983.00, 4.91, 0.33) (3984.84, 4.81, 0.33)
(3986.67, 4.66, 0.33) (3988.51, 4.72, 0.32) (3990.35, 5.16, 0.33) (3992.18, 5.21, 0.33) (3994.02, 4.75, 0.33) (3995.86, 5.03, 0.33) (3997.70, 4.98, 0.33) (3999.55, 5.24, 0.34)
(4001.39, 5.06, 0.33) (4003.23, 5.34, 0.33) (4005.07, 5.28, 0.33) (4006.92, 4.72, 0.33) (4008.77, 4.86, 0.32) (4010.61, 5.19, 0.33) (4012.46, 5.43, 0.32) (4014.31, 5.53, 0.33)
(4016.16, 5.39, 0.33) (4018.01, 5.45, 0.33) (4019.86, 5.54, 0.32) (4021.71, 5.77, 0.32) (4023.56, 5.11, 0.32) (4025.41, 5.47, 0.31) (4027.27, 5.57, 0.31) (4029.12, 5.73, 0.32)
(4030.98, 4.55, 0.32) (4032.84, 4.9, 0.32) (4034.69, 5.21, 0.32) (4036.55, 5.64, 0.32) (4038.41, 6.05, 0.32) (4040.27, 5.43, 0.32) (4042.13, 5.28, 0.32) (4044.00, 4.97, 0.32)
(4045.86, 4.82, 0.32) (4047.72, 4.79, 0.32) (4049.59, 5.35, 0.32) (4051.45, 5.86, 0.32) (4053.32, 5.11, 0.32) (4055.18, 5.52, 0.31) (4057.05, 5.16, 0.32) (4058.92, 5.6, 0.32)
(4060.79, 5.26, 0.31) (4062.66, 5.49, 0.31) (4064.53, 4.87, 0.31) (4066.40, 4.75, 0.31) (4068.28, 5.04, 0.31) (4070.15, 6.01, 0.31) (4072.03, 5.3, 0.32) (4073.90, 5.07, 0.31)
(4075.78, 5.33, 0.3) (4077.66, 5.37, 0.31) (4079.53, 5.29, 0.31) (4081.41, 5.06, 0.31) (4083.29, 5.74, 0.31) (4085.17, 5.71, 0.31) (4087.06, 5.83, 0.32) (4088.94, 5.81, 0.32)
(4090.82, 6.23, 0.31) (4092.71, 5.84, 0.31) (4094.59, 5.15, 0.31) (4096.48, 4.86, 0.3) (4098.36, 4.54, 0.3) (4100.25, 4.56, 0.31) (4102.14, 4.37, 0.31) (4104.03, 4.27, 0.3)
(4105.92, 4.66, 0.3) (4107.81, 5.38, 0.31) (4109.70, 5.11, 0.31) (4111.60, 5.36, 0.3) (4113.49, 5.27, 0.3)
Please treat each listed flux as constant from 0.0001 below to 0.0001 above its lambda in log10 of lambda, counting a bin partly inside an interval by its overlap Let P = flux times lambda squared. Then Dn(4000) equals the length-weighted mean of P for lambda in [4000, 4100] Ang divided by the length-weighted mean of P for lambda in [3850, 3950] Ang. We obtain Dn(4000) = 1.69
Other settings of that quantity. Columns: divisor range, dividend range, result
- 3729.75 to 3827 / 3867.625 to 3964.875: 1.19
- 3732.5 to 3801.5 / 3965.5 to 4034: 1.71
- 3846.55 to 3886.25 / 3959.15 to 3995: 1.19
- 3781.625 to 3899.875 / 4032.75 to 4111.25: 1.87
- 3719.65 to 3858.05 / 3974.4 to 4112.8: 1.91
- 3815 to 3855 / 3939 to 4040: 1.76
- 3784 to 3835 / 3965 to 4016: 1.61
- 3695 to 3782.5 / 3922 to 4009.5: 1.33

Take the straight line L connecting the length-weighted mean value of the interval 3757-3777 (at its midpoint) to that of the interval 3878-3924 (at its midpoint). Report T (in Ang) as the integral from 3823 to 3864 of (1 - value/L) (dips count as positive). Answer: 7.57 Ang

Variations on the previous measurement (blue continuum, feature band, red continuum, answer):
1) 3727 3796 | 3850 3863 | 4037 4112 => 1.8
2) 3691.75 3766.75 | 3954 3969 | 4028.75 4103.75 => 4.8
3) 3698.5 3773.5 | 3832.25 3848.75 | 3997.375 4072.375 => 5.1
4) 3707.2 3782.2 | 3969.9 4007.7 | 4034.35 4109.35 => 2.2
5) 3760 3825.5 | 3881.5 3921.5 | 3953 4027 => 1.0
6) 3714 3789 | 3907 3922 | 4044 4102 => 1.1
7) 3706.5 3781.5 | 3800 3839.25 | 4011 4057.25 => 8.9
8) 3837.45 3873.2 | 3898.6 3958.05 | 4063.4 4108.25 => 4.9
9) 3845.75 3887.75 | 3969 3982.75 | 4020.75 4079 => 3.5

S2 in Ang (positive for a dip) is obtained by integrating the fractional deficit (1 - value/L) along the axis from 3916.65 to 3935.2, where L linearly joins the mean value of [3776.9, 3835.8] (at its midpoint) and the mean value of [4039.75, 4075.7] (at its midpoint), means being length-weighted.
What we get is 4.82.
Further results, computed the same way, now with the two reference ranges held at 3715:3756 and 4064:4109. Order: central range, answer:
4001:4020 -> -2.0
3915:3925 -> 0.8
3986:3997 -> -0.7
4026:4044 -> -1.7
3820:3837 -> 5.7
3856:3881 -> 3.6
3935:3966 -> 7.3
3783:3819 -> 2.3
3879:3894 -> 2.9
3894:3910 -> 0.3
